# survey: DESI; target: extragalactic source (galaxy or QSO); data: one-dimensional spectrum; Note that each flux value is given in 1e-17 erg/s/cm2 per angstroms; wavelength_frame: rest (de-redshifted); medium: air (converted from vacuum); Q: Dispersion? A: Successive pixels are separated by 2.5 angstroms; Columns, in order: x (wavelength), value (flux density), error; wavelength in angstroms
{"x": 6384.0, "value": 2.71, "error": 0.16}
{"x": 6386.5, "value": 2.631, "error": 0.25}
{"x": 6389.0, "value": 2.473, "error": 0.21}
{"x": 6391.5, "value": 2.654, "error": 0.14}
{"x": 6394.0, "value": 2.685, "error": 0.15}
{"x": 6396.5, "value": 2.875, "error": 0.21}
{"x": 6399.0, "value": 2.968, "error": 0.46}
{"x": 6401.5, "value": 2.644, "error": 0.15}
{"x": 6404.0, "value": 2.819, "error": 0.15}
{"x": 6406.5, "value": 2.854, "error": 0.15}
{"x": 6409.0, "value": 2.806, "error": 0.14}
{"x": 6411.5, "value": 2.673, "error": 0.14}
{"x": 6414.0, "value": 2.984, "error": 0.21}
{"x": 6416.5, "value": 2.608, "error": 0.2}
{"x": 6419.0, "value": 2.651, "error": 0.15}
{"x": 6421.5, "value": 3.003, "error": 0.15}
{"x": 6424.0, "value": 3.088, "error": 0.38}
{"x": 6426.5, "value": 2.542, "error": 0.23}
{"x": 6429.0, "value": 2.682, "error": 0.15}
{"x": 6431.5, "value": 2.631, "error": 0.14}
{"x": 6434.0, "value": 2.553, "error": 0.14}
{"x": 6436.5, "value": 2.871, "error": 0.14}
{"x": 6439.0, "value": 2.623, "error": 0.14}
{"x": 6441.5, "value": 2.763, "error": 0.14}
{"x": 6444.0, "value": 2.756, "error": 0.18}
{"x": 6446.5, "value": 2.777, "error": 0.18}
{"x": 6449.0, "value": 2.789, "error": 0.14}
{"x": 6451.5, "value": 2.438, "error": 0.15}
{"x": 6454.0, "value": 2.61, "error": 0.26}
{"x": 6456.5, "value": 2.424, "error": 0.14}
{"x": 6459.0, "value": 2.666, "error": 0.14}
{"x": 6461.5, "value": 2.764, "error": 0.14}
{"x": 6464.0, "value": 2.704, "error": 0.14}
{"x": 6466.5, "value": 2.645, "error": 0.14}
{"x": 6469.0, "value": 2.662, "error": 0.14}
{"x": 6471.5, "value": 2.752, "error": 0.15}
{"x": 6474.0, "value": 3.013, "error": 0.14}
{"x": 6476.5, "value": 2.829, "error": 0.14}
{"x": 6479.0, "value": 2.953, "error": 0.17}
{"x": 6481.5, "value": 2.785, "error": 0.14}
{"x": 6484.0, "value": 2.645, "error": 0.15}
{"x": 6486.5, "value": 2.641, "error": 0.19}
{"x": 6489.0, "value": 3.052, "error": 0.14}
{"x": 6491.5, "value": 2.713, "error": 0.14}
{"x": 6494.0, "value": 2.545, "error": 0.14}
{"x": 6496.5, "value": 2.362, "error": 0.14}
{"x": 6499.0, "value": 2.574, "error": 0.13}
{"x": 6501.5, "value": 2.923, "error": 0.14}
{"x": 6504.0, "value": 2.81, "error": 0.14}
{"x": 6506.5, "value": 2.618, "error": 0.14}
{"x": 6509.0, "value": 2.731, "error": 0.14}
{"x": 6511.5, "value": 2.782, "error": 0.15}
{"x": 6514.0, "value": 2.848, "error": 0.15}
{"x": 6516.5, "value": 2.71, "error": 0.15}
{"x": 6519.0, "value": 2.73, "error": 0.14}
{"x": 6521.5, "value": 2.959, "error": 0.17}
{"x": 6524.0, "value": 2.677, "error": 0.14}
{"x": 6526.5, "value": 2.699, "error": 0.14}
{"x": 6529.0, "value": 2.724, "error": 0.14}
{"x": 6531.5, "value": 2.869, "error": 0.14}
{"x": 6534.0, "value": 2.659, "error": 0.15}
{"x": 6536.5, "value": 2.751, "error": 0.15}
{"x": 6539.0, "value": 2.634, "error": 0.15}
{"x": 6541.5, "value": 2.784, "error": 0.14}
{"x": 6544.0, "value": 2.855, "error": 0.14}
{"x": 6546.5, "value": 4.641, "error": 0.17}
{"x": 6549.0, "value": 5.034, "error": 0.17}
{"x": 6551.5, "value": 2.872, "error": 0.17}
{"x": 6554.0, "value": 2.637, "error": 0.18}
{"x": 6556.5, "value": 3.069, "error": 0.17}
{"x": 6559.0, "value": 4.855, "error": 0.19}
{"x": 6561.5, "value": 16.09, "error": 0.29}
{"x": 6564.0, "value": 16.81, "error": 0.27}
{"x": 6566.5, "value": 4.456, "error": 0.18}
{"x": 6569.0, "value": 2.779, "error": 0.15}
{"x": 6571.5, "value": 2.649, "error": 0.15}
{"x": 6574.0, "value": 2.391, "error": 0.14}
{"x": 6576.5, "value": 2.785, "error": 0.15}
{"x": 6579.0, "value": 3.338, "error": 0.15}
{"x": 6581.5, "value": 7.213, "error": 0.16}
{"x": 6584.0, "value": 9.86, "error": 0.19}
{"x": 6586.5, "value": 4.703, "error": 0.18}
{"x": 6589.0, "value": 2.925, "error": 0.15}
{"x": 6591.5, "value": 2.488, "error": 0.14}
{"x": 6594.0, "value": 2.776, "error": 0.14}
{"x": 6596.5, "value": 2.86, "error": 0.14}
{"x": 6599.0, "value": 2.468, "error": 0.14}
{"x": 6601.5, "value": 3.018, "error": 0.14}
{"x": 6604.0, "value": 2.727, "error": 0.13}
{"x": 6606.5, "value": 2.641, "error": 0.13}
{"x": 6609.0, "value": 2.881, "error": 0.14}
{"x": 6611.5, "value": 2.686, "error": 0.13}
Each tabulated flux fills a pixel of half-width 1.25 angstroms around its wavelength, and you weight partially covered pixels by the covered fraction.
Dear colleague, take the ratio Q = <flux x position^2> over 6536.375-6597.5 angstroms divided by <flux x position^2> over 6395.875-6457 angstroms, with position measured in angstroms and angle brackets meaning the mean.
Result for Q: 1.82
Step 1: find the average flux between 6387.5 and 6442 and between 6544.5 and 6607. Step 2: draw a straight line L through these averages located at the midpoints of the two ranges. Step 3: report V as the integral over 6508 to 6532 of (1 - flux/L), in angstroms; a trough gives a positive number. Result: 7.5 angstroms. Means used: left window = 2.75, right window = 4.73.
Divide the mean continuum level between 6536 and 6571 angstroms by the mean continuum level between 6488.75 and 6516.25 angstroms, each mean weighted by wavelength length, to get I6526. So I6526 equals 1.96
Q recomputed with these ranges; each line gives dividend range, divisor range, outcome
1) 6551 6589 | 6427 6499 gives 2.19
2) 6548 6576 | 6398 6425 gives 2.12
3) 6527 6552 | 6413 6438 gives 1.19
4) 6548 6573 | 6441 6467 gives 2.37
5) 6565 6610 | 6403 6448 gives 1.40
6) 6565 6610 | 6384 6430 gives 1.41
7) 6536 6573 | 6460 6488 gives 1.91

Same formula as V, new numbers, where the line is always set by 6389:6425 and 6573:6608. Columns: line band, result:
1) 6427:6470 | 4.85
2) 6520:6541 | 4.15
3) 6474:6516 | 6.43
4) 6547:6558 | 0.04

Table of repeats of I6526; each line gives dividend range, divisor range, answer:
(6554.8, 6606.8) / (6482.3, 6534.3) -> 1.80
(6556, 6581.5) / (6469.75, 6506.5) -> 2.21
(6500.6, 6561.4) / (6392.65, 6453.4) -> 1.19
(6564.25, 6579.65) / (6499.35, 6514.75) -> 1.42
